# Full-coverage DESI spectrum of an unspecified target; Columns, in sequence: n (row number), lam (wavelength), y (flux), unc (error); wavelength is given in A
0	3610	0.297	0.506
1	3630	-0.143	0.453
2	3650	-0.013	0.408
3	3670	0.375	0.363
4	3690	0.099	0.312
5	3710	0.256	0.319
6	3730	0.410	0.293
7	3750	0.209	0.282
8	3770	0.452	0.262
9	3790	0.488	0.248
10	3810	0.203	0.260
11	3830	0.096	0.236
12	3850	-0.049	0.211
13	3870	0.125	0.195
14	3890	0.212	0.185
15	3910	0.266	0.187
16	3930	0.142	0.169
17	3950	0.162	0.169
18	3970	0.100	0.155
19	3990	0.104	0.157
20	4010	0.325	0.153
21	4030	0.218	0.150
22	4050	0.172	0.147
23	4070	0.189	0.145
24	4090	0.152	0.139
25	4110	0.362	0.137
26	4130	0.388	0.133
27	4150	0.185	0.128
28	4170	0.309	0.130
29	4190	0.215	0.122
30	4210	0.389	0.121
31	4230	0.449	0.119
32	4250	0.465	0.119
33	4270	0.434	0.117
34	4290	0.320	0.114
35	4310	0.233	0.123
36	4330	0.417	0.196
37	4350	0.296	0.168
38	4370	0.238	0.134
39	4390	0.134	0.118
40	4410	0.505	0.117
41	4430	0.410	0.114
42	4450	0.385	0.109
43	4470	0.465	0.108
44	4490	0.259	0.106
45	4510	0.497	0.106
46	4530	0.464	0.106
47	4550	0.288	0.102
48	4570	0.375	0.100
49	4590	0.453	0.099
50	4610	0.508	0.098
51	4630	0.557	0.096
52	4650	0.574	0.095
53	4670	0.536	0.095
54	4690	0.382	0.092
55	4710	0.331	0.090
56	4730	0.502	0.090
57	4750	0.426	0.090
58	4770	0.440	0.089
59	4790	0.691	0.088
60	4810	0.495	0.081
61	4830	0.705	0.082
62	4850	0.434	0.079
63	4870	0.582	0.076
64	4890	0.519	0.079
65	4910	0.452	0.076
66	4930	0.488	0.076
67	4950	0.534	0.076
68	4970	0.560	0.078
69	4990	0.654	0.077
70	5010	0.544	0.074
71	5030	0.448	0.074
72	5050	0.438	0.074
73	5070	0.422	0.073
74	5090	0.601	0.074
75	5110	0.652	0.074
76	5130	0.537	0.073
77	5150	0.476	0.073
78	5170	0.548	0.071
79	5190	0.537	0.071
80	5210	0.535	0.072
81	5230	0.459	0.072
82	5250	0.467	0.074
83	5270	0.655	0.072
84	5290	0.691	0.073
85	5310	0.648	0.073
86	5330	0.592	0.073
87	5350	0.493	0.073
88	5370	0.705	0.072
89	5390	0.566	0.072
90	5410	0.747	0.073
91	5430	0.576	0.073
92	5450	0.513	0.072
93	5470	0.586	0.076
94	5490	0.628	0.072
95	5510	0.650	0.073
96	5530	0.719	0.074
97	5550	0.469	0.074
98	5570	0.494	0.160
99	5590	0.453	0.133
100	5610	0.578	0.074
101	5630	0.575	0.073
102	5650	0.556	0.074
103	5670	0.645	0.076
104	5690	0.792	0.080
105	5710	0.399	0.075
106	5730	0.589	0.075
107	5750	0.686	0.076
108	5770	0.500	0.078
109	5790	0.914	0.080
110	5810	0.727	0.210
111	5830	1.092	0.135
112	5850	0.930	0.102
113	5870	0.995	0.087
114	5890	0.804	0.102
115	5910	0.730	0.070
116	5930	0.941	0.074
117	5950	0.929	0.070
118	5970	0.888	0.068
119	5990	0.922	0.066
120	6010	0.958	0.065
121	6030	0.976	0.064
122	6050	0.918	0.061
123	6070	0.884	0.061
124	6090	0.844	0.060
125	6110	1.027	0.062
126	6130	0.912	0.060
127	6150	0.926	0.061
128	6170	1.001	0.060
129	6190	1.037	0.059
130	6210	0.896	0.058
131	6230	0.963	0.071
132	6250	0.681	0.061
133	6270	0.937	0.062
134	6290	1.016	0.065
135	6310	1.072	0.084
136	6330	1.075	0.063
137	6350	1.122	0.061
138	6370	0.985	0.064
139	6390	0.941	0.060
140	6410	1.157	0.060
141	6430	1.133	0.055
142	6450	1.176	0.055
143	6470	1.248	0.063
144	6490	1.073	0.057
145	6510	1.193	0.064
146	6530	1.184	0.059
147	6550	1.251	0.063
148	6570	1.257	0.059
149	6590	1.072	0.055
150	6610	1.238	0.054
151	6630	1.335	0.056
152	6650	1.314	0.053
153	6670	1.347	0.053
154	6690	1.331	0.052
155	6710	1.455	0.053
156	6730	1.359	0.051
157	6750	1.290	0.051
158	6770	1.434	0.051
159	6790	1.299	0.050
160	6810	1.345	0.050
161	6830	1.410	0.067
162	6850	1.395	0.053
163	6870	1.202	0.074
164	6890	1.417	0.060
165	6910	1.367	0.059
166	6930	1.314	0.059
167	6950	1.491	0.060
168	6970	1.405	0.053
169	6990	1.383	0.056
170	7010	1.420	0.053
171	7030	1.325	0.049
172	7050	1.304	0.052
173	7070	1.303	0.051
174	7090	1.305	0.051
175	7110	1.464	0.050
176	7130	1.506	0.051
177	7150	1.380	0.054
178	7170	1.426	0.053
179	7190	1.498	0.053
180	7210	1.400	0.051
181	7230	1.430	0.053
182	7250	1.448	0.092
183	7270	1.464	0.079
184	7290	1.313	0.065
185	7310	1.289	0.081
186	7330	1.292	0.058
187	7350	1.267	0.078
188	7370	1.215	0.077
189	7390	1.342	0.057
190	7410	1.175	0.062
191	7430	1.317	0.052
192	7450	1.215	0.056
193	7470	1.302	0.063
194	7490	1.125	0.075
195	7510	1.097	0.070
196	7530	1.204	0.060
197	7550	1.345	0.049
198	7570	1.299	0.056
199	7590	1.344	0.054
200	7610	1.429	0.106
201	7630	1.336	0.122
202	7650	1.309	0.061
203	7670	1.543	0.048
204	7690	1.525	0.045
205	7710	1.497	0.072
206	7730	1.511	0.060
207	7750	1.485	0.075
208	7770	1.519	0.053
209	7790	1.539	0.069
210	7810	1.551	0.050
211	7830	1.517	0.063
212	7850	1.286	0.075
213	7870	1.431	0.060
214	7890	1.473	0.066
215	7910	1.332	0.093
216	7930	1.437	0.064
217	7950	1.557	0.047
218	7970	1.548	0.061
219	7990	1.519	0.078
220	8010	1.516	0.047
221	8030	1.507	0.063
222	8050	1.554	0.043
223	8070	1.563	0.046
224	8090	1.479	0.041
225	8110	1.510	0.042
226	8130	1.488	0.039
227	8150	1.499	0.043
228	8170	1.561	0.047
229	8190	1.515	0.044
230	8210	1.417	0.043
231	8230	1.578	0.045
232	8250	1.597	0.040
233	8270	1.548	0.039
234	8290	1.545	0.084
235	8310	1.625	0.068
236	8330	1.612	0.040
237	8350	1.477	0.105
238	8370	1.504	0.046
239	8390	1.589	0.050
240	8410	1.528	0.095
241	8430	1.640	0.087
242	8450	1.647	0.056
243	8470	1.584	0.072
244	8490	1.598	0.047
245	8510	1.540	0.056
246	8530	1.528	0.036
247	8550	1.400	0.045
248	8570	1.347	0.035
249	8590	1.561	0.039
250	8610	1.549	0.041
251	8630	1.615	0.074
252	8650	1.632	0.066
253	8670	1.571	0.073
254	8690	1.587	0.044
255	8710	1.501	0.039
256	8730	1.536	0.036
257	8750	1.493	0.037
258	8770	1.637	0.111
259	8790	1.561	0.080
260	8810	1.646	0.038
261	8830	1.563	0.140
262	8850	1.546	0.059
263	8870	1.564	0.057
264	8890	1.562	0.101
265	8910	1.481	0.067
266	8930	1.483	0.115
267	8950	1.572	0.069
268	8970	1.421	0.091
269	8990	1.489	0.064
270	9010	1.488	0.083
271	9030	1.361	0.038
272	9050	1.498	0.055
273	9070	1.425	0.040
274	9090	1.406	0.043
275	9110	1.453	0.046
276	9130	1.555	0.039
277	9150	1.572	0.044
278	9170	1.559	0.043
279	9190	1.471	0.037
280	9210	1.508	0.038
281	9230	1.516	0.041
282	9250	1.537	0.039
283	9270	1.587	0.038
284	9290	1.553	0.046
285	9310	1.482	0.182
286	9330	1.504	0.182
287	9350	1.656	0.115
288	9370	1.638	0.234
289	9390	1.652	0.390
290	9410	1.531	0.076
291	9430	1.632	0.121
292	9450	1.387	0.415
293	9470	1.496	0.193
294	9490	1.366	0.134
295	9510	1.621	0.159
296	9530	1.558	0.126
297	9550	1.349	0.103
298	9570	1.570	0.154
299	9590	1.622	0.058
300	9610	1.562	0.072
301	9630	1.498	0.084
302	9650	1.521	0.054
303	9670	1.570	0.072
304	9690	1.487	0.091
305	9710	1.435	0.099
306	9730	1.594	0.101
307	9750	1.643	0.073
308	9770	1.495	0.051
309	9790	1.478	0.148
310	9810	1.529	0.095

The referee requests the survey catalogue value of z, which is 0.45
